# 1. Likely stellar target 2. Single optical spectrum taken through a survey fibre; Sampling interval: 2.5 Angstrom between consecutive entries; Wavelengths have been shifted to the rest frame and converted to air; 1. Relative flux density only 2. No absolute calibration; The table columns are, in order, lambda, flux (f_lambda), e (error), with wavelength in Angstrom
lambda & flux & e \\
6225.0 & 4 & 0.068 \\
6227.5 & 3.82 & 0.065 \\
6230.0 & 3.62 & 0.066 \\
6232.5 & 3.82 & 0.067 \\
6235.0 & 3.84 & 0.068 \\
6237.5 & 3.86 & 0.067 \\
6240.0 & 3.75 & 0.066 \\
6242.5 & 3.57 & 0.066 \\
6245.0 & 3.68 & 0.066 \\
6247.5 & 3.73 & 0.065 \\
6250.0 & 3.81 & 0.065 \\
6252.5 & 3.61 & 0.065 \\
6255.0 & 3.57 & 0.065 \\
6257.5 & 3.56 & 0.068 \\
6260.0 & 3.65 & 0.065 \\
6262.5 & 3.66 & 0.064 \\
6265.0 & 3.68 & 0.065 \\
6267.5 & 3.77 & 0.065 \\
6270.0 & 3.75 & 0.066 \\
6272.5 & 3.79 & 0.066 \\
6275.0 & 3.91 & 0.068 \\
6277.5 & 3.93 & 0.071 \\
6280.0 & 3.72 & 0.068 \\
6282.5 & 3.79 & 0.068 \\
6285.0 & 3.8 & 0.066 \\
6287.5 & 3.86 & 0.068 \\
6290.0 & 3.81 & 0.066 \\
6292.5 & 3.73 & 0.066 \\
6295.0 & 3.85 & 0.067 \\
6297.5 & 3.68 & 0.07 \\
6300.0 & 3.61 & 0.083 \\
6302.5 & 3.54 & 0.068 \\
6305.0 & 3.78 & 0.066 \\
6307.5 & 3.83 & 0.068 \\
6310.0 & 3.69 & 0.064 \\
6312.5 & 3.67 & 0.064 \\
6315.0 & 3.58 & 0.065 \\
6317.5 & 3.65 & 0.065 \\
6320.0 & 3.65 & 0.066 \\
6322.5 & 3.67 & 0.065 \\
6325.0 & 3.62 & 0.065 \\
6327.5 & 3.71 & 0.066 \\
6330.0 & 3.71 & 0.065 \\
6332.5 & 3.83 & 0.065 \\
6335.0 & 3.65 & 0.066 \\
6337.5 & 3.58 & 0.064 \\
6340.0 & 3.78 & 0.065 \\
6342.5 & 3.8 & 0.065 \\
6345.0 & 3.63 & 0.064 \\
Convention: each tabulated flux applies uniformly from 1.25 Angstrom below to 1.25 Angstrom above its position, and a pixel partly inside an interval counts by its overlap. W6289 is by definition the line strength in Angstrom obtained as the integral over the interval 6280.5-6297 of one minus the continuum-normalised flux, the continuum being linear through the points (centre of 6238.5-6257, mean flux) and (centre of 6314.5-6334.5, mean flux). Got -0.5 Angstrom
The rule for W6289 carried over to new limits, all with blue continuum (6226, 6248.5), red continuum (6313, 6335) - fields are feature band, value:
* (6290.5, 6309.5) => -0.1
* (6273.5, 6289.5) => -0.5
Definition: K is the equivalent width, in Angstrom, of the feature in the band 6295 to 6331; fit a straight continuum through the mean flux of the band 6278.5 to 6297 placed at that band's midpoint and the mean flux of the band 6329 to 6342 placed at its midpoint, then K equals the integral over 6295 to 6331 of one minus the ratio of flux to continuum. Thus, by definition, 0.71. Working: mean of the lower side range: 3.79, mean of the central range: 3.68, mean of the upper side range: 3.72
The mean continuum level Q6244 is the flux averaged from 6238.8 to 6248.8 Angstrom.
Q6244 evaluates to 3.68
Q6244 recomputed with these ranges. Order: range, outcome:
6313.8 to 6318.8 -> 3.62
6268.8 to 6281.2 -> 3.82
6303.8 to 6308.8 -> 3.8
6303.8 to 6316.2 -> 3.71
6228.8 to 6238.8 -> 3.79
